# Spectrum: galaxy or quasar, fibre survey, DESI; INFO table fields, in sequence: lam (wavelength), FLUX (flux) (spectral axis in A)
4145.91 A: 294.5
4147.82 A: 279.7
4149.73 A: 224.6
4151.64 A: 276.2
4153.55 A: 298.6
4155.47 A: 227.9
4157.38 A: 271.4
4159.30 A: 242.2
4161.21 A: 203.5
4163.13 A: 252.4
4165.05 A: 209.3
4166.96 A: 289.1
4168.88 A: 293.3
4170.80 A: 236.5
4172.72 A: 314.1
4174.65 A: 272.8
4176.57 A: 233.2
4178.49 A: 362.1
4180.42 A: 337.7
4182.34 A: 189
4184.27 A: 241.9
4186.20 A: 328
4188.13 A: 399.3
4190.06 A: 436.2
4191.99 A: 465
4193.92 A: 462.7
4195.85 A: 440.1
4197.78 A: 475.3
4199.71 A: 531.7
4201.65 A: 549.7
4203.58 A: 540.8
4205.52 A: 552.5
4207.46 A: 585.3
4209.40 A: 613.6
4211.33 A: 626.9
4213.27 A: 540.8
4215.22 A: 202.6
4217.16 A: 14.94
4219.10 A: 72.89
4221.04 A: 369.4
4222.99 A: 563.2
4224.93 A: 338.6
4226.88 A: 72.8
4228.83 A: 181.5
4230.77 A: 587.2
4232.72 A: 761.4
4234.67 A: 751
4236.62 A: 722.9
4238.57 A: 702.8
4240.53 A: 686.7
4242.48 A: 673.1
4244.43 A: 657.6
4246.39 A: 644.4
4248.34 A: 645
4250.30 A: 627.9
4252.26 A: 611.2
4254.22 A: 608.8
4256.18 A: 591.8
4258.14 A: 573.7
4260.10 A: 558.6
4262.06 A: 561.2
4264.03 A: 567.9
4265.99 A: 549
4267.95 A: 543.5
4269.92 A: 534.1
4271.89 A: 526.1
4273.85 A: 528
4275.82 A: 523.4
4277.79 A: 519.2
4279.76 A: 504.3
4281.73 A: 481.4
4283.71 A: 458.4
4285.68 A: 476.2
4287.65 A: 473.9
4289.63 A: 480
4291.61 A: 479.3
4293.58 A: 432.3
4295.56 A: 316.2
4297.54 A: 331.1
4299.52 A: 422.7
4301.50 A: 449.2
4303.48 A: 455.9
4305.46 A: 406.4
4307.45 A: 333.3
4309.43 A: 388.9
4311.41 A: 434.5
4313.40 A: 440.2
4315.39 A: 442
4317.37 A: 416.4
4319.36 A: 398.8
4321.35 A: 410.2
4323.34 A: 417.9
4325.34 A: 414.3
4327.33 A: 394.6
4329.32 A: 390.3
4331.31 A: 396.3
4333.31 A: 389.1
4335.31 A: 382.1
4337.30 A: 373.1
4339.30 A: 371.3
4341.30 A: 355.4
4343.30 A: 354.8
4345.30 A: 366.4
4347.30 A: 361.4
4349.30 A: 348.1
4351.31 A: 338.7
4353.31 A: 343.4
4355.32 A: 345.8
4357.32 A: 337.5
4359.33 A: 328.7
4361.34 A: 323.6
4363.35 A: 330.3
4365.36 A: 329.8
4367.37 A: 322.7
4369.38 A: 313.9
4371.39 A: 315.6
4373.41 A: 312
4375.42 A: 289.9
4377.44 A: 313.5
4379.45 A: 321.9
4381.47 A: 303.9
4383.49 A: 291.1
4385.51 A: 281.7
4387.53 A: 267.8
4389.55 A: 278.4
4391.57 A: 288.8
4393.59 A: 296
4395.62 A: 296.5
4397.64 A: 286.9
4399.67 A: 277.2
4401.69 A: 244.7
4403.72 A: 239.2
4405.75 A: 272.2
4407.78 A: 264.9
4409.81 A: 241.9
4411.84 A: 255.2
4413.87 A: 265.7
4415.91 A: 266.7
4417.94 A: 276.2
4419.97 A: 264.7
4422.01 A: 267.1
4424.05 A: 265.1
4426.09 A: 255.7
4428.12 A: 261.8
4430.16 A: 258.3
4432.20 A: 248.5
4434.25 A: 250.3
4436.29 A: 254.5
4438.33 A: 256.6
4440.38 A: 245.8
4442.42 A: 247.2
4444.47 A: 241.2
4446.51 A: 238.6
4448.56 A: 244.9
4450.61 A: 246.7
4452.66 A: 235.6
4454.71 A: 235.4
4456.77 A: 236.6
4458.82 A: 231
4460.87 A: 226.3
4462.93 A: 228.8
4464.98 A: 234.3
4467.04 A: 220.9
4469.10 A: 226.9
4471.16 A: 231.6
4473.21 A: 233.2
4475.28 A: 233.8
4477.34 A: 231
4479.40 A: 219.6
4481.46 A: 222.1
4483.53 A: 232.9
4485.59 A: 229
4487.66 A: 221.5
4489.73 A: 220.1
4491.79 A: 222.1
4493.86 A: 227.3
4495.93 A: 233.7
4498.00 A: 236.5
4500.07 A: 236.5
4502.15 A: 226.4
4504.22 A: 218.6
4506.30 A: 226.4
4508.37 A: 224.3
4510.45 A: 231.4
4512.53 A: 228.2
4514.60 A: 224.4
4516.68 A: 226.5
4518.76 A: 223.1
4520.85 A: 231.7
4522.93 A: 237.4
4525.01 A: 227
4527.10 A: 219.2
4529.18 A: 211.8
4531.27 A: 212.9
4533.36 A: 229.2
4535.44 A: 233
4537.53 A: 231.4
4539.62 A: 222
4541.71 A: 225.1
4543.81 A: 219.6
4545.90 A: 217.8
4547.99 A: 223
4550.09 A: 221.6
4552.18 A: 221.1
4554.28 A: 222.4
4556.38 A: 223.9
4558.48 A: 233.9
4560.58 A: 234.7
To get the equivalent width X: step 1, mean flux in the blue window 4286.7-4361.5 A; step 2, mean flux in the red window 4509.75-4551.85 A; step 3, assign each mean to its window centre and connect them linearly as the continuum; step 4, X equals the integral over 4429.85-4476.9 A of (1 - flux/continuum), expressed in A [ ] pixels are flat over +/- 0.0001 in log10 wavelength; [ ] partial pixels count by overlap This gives 7.9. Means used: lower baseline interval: 391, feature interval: 239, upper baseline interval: 225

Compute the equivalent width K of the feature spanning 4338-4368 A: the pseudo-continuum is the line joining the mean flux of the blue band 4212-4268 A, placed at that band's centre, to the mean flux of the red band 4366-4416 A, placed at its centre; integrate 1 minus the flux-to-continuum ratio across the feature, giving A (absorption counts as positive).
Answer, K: -0.09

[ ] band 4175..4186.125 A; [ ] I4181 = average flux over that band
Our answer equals 277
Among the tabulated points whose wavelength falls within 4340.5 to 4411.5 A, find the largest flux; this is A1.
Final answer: 366.4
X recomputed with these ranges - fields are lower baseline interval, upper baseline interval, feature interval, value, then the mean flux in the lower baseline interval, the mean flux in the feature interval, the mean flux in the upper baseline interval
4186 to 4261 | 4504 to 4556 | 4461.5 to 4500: 5.9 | 509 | 228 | 224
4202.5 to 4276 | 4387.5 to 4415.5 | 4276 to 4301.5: -0.1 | 527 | 450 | 270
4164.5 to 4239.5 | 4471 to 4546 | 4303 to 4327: -5.0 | 408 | 412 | 226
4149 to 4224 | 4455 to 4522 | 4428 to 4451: -0.1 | 353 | 249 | 228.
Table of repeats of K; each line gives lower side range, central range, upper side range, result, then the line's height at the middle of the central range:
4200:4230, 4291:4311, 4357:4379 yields -2.8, 351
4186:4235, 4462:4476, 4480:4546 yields 1.5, 257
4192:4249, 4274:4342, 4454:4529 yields -1.7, 413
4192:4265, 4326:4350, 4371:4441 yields -0.4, 368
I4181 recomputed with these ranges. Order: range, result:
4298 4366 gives 382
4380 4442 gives 268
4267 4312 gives 456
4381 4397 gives 287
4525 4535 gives 220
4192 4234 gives 436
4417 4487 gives 242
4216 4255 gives 513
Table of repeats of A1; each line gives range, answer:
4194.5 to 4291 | 761.4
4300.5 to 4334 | 455.9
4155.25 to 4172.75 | 314.1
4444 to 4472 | 246.7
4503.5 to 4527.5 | 237.4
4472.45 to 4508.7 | 236.5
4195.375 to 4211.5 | 626.9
